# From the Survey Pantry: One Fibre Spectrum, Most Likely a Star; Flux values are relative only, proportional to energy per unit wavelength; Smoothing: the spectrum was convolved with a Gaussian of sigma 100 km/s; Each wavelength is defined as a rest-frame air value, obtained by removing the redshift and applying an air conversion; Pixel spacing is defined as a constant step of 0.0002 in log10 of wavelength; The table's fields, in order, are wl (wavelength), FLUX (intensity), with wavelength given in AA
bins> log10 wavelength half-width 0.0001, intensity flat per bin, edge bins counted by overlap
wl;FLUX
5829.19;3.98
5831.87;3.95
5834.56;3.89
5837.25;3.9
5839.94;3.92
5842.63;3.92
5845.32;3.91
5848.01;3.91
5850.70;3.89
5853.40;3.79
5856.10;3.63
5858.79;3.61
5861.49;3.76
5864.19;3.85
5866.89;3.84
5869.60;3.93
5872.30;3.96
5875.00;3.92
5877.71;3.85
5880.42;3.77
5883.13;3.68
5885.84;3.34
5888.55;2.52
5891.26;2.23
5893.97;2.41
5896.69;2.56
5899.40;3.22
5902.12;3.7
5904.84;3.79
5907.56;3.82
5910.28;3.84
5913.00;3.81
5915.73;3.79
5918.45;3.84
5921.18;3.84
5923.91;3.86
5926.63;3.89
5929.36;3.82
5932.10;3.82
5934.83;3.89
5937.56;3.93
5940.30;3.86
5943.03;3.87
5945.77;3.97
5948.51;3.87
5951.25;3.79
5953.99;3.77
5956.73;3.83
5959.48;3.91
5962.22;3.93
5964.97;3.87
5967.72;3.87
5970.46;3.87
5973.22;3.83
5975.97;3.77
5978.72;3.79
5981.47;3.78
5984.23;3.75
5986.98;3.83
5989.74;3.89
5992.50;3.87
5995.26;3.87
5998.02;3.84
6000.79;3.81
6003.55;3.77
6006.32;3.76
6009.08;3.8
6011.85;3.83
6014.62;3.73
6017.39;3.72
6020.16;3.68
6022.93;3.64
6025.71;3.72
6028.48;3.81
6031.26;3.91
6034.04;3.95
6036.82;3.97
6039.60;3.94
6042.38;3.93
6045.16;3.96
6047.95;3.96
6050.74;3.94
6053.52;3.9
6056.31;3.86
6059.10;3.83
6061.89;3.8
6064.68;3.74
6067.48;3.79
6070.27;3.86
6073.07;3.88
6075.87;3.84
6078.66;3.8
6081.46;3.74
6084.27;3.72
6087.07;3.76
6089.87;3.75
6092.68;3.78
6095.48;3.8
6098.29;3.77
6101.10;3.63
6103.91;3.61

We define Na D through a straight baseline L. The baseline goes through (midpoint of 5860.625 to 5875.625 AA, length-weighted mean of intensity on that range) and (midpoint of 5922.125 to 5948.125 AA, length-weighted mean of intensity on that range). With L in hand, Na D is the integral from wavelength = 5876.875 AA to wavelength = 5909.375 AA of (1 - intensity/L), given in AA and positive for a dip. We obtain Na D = 5.4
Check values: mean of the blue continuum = 3.88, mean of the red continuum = 3.88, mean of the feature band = 3.24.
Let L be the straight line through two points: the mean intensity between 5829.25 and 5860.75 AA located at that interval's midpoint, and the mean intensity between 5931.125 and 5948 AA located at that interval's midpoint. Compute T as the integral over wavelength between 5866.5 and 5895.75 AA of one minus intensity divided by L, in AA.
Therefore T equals 3.7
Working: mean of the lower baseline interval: 3.85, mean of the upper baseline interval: 3.89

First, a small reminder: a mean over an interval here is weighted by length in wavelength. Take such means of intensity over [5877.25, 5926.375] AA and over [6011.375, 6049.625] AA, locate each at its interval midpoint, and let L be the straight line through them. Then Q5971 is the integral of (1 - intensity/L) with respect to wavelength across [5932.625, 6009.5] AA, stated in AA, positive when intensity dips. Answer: -4.0 AA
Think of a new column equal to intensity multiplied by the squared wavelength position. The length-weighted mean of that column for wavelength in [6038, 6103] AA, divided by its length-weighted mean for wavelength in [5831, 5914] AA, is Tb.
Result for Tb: 1.1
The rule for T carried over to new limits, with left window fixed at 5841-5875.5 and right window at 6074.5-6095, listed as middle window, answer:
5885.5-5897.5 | 4.0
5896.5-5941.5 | 0.8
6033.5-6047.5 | -0.6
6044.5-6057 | -0.5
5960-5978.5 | -0.2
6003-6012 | 0.0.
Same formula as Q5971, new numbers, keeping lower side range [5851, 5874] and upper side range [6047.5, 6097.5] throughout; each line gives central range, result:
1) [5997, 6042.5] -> 0.05 AA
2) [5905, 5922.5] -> -0.07 AA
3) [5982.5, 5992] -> -0.04 AA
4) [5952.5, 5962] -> -0.10 AA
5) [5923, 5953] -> -0.48 AA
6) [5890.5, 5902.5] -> 3.22 AA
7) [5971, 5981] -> 0.02 AA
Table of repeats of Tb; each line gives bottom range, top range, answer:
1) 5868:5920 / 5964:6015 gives 1.13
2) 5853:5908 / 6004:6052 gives 1.16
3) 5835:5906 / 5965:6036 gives 1.11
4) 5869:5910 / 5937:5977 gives 1.17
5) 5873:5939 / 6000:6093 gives 1.13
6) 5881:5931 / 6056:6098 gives 1.16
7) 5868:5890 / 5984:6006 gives 1.10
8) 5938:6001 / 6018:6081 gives 1.03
